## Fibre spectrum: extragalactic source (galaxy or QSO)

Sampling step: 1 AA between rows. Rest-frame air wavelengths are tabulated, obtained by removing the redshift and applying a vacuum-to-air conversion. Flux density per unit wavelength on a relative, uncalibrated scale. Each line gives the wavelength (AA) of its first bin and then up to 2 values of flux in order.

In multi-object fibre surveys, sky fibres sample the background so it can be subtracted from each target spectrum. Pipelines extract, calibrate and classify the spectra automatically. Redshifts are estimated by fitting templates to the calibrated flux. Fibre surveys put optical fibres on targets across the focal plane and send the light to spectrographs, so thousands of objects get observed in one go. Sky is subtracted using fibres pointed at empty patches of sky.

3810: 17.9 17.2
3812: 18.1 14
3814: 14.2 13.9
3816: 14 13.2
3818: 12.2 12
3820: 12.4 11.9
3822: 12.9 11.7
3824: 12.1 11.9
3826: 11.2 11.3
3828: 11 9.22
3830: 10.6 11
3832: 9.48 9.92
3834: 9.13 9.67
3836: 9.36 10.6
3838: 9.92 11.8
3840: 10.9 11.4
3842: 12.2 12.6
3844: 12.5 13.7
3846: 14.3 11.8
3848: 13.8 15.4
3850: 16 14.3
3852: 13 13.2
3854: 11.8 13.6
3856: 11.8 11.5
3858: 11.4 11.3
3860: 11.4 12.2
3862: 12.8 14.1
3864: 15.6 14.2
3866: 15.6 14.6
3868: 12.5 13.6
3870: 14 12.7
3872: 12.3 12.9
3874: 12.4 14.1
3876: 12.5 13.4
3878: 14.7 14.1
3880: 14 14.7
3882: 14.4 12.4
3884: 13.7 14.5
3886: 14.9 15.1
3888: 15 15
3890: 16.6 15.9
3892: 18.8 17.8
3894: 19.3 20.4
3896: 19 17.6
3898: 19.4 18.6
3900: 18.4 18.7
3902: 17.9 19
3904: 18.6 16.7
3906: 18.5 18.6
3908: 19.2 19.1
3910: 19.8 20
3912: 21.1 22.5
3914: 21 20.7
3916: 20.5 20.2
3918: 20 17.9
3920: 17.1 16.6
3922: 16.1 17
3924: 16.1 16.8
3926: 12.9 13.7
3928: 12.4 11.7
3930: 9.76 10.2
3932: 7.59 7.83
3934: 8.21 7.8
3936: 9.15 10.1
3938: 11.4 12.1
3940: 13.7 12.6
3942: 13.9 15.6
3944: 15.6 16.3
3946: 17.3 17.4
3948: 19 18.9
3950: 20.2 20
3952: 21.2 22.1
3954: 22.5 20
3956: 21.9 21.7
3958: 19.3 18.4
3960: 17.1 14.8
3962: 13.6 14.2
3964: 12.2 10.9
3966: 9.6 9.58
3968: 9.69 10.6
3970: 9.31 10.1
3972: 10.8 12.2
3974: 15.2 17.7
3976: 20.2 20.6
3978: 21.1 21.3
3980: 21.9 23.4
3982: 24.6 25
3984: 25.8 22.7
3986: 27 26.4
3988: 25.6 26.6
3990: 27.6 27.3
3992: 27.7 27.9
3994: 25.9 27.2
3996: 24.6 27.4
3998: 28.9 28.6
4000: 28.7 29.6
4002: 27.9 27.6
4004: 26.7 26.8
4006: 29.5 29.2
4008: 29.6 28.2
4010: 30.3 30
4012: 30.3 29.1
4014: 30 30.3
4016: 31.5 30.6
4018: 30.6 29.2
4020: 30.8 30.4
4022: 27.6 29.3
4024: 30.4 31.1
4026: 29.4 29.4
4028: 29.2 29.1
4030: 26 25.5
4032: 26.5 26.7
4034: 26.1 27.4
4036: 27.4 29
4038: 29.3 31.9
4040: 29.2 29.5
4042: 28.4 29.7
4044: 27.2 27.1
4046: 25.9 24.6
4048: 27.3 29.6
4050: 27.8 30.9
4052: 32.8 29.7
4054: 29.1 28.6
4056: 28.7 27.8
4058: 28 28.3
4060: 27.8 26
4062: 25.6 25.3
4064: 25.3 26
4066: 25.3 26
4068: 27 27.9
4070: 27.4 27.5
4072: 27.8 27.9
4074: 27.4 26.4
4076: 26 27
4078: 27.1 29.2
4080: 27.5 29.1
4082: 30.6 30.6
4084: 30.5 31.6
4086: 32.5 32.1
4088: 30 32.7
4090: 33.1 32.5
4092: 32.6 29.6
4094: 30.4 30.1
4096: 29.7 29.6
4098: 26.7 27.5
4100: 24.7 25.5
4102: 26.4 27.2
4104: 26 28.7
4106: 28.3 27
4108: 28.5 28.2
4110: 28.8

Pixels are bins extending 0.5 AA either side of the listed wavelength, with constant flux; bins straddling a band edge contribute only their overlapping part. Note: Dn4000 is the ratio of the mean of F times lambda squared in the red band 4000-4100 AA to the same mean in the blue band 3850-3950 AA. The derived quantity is 2.04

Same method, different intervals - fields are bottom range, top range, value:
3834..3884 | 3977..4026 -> 2.31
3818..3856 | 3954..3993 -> 1.71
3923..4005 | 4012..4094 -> 1.62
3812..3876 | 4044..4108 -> 2.56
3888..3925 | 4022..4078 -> 1.62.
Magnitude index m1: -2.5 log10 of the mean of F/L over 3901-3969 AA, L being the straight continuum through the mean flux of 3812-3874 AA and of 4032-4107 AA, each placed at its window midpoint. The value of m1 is 0.167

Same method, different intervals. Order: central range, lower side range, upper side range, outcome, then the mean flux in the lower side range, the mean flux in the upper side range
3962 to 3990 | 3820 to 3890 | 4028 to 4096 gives 0.22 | 12.7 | 28.5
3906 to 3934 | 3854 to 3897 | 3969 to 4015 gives 0.10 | 14.3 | 24.7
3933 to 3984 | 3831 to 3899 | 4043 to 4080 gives 0.26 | 13.7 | 27.5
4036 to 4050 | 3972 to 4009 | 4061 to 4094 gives -0.04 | 25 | 28.6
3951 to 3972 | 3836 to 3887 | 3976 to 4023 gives 0.44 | 13.1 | 27.3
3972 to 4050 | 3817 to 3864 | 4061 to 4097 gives -0.13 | 12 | 28.8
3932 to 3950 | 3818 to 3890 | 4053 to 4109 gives 0.37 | 12.7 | 28.3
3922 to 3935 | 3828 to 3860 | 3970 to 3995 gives 0.44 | 11.8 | 22.1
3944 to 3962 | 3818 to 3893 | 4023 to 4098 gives 0.07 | 12.9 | 28.6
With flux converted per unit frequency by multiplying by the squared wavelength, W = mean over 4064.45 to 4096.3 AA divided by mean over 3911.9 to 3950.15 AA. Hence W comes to 2.1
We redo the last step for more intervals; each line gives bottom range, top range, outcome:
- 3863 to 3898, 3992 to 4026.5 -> 2.06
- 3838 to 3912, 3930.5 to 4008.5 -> 1.36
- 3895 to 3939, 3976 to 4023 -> 1.76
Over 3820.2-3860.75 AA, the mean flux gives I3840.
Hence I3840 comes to 11.8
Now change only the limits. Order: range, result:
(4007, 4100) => 28.8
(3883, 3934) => 16.8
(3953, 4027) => 23.6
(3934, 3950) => 14.1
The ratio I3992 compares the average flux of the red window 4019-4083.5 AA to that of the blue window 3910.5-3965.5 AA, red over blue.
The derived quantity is 1.76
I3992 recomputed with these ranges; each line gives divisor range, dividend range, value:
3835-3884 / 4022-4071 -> 2.16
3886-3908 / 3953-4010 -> 1.22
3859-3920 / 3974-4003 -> 1.54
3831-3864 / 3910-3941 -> 1.22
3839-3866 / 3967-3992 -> 1.54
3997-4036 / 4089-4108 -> 1.00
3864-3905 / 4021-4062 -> 1.82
